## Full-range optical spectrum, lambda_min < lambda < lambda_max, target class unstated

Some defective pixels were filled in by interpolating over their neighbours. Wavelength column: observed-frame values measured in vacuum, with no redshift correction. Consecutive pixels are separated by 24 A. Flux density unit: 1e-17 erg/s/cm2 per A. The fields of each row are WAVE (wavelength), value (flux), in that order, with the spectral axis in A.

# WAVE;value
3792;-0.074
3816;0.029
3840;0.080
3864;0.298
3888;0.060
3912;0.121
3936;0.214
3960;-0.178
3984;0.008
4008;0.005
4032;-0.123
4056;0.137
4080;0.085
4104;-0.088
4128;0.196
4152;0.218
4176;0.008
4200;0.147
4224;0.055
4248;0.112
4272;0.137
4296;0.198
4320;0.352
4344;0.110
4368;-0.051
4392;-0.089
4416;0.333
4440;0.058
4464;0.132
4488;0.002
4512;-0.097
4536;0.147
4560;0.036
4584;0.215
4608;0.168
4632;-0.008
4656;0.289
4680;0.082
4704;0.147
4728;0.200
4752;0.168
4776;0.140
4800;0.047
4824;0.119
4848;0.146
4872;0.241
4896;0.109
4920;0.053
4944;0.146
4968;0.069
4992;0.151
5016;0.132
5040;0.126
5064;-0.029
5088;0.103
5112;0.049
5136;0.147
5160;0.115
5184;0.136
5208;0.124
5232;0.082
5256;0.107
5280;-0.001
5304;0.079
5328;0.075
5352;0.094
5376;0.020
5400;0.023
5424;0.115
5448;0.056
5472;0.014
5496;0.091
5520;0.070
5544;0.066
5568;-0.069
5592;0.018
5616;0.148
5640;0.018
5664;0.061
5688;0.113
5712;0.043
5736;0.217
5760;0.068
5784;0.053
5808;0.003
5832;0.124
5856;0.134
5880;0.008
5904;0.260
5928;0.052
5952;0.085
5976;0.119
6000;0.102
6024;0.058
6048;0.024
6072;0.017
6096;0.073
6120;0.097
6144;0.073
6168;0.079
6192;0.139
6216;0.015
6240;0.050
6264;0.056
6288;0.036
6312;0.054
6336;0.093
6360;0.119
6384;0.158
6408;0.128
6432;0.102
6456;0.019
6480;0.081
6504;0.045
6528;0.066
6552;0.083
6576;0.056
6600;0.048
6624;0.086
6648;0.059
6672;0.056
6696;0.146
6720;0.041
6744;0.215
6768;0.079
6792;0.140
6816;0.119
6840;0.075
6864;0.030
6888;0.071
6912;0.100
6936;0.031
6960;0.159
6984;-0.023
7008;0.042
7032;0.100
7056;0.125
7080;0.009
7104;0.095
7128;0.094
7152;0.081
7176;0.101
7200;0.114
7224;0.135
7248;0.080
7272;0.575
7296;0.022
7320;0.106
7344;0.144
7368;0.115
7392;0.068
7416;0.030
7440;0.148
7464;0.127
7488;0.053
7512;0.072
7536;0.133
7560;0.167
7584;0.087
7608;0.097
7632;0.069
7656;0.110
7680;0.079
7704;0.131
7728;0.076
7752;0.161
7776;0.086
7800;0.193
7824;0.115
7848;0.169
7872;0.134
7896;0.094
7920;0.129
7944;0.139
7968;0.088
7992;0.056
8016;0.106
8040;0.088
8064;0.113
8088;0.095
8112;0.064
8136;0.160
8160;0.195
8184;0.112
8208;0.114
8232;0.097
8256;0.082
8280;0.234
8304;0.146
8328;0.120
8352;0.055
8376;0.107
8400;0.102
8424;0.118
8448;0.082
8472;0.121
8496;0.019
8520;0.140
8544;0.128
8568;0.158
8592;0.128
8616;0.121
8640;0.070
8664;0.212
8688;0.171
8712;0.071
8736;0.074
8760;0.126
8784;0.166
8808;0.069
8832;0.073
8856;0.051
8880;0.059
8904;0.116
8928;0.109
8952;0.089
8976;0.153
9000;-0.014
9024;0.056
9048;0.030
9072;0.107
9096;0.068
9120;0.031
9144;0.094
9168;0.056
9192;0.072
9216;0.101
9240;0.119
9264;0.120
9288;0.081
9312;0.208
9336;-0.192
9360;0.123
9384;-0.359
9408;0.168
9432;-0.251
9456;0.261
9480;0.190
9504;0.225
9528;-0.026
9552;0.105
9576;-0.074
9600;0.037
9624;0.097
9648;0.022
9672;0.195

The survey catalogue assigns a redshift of 0.951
